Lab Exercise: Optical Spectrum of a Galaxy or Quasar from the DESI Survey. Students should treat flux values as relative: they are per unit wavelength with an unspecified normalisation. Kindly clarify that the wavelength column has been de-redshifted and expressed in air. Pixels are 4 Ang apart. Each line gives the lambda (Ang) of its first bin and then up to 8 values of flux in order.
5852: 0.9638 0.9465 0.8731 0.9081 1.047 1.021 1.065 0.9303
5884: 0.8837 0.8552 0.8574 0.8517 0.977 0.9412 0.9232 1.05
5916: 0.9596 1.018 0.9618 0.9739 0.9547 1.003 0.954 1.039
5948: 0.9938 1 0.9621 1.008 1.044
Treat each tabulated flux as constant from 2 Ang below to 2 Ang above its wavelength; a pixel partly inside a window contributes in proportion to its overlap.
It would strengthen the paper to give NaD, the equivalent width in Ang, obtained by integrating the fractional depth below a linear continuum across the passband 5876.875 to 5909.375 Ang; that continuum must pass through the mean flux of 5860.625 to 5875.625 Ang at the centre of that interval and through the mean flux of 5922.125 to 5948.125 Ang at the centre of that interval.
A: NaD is 2.6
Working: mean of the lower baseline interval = 0.989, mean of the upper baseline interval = 0.982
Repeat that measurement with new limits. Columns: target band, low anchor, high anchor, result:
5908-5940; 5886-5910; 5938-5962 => -1.2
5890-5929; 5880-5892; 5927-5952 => -1.0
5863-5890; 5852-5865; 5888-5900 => -1.9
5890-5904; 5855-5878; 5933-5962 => 1.2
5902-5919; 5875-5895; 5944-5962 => -0.5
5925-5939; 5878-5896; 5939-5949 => 0.0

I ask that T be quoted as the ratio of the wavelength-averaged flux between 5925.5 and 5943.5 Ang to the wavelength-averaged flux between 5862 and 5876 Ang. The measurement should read 1.0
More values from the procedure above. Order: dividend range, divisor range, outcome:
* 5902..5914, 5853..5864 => 1.06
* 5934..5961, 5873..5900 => 1.08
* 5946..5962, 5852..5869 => 1.05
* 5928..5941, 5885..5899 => 1.12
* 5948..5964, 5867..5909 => 1.06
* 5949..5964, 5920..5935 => 1.02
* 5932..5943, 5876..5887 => 1.05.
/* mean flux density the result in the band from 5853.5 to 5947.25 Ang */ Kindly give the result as 0.957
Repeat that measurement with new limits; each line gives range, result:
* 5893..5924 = 0.957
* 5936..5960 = 0.992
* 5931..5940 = 0.976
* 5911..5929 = 0.991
